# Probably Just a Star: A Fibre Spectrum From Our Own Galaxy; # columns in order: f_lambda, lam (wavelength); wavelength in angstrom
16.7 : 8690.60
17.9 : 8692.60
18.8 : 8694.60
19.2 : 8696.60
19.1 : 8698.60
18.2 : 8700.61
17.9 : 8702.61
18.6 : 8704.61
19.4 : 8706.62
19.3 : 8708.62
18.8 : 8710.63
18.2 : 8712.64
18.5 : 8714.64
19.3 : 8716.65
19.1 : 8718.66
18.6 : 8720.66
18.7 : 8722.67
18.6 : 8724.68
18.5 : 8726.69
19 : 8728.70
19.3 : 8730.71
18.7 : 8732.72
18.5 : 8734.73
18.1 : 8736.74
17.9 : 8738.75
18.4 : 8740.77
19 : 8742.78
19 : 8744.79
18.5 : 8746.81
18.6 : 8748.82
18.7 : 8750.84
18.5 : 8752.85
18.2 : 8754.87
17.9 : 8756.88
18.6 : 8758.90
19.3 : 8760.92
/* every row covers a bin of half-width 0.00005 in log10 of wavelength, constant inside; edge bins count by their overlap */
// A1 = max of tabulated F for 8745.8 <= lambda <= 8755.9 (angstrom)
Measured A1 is 18.7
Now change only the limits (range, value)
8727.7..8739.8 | 19.3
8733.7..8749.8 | 19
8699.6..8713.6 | 19.4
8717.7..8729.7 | 19.1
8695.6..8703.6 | 19.2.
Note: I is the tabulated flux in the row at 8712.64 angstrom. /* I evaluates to 18.2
